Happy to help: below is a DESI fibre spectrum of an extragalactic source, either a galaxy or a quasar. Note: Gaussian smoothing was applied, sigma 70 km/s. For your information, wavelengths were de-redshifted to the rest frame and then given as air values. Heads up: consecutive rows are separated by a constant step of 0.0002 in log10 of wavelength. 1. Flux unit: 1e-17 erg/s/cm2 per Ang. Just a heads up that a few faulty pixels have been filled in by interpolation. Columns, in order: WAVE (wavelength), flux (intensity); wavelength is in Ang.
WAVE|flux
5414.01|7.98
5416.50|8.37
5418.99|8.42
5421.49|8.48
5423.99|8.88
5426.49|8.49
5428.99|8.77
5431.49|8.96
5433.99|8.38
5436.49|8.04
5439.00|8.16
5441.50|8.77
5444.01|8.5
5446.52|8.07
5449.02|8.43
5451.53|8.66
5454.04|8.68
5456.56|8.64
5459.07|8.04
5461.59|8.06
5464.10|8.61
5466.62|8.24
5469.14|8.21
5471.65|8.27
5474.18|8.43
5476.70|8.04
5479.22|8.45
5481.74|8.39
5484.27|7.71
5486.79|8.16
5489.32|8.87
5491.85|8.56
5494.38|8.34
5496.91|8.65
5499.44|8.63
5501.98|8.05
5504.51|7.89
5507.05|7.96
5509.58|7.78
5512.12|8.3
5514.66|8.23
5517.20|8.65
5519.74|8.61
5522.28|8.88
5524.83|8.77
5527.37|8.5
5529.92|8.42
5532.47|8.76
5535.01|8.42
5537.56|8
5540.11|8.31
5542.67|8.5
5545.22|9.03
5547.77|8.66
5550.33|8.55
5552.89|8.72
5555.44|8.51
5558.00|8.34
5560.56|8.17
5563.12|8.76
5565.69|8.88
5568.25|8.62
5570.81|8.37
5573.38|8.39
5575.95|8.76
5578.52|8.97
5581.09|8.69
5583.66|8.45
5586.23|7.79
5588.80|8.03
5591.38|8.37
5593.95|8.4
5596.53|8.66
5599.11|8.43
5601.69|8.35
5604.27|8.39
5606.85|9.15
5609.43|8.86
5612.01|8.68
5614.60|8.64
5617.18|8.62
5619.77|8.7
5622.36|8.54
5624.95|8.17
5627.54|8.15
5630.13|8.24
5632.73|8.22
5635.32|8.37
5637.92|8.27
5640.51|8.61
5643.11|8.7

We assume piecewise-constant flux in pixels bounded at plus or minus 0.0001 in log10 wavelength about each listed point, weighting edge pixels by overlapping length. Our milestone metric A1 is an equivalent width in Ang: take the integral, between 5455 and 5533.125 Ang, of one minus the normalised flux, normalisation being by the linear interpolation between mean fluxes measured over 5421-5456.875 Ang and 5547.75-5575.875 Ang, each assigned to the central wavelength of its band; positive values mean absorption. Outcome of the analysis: 1.62 Ang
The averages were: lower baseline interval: 8.52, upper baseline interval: 8.55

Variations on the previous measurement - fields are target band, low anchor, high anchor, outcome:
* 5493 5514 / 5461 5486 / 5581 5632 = 0.23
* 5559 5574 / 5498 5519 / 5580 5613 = -0.27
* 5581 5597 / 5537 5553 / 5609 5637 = 0.37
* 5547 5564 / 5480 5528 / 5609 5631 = -0.19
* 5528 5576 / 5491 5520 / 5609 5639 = -1.03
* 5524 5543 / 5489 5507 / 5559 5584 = 0.07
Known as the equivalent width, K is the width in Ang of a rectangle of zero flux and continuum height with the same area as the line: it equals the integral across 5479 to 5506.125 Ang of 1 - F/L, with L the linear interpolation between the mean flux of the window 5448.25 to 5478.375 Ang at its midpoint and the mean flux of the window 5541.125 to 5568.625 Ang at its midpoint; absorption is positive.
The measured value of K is 0.4 Ang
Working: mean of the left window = 8.36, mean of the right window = 8.61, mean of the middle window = 8.33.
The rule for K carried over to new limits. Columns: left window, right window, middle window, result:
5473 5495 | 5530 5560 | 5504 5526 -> 0.2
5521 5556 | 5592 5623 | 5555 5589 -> 0.4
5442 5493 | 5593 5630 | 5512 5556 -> -0.6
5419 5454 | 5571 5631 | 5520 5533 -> -0.2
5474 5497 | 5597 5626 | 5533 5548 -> -0.1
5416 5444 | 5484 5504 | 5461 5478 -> 0.3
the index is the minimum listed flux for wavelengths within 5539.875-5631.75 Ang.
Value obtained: 7.79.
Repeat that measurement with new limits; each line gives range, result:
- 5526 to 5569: 8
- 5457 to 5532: 7.71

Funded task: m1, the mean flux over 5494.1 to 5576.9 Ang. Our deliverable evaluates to 8.47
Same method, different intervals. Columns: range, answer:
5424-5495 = 8.4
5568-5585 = 8.6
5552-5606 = 8.48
